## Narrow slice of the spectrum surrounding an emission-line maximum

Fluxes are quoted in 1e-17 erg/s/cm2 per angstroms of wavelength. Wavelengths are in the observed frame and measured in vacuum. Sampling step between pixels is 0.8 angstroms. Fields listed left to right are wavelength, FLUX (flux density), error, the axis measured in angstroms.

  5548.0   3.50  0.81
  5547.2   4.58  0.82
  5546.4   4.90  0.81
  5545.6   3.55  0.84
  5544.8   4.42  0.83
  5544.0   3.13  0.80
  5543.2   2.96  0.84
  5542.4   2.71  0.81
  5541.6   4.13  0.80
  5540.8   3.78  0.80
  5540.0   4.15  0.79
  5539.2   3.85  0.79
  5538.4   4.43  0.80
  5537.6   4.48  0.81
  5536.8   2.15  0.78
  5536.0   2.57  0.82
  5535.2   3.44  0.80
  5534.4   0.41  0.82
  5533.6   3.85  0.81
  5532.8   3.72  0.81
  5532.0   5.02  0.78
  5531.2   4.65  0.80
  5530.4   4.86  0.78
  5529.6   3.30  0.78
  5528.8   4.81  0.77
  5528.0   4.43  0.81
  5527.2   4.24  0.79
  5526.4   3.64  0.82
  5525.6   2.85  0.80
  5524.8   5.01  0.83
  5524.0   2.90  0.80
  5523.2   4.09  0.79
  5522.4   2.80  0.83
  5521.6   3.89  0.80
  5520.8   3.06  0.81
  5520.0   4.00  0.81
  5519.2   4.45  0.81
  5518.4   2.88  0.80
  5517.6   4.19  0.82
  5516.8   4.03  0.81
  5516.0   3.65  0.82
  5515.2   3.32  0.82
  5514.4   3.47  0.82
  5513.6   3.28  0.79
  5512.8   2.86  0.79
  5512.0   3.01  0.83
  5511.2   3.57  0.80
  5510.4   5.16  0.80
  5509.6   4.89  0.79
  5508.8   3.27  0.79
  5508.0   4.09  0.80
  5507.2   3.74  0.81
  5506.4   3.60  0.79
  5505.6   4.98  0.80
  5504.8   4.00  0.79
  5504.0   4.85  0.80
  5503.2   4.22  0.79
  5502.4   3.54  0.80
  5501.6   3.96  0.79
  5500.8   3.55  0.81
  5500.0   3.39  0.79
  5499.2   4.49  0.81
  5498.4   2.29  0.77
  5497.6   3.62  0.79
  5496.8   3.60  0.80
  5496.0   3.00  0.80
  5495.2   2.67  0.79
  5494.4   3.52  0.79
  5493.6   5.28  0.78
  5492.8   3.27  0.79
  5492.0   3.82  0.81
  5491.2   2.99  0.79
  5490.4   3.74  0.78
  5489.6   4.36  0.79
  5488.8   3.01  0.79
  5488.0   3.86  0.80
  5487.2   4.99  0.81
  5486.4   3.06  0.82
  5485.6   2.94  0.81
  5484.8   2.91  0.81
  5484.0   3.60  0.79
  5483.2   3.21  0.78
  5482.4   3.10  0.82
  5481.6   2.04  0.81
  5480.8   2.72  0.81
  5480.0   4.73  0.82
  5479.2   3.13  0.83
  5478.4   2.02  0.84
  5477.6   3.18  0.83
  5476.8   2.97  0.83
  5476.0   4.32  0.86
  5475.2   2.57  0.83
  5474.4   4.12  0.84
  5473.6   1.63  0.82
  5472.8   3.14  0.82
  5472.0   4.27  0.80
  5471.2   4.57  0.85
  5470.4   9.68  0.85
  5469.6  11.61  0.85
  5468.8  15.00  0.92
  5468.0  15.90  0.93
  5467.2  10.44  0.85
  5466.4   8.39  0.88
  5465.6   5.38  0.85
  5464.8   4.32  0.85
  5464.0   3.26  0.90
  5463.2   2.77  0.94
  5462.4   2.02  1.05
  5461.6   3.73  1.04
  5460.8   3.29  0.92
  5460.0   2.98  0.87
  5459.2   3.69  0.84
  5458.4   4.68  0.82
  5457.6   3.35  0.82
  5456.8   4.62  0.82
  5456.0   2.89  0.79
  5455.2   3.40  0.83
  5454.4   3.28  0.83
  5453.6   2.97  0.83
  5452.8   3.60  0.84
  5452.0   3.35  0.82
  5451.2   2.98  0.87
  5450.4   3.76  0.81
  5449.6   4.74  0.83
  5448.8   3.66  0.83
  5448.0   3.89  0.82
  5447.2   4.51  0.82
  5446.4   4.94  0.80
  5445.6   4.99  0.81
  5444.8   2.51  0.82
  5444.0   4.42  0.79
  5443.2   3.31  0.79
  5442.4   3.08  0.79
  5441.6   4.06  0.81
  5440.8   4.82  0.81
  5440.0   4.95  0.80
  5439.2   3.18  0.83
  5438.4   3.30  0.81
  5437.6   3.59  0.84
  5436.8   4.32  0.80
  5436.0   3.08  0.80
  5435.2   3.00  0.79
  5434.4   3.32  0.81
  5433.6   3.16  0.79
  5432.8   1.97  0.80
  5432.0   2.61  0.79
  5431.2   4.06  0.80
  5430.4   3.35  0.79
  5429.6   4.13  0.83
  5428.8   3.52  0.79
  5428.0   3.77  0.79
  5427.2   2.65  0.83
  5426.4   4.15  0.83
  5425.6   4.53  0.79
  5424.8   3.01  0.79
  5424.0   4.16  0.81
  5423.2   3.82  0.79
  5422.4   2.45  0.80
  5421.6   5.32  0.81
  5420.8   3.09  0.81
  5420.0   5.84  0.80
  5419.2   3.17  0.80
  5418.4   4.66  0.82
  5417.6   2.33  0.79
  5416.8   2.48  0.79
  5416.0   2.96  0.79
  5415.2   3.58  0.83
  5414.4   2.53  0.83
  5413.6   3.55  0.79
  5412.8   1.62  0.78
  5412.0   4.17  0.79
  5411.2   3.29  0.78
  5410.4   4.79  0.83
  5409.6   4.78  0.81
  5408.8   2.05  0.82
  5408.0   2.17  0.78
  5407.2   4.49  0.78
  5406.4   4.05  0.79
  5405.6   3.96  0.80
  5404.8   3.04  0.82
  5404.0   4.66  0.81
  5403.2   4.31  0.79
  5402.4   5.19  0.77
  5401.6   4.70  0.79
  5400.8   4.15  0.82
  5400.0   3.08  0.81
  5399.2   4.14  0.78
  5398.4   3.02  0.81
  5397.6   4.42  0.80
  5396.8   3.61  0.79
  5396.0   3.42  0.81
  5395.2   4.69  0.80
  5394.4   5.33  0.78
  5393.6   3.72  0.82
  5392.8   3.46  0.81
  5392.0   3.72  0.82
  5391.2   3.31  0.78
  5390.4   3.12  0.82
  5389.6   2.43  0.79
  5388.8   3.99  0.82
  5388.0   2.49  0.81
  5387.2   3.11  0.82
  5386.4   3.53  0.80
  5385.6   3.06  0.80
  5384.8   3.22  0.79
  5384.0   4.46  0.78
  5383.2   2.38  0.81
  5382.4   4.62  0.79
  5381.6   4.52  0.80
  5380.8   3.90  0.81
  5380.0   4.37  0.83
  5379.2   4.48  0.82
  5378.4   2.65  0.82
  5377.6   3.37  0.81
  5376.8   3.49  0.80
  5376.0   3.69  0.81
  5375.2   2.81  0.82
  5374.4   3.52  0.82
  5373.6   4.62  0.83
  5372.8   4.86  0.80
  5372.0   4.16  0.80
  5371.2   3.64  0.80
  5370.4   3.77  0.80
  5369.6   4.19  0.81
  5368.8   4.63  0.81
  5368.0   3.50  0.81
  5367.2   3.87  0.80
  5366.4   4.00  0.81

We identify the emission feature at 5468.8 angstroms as H-beta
